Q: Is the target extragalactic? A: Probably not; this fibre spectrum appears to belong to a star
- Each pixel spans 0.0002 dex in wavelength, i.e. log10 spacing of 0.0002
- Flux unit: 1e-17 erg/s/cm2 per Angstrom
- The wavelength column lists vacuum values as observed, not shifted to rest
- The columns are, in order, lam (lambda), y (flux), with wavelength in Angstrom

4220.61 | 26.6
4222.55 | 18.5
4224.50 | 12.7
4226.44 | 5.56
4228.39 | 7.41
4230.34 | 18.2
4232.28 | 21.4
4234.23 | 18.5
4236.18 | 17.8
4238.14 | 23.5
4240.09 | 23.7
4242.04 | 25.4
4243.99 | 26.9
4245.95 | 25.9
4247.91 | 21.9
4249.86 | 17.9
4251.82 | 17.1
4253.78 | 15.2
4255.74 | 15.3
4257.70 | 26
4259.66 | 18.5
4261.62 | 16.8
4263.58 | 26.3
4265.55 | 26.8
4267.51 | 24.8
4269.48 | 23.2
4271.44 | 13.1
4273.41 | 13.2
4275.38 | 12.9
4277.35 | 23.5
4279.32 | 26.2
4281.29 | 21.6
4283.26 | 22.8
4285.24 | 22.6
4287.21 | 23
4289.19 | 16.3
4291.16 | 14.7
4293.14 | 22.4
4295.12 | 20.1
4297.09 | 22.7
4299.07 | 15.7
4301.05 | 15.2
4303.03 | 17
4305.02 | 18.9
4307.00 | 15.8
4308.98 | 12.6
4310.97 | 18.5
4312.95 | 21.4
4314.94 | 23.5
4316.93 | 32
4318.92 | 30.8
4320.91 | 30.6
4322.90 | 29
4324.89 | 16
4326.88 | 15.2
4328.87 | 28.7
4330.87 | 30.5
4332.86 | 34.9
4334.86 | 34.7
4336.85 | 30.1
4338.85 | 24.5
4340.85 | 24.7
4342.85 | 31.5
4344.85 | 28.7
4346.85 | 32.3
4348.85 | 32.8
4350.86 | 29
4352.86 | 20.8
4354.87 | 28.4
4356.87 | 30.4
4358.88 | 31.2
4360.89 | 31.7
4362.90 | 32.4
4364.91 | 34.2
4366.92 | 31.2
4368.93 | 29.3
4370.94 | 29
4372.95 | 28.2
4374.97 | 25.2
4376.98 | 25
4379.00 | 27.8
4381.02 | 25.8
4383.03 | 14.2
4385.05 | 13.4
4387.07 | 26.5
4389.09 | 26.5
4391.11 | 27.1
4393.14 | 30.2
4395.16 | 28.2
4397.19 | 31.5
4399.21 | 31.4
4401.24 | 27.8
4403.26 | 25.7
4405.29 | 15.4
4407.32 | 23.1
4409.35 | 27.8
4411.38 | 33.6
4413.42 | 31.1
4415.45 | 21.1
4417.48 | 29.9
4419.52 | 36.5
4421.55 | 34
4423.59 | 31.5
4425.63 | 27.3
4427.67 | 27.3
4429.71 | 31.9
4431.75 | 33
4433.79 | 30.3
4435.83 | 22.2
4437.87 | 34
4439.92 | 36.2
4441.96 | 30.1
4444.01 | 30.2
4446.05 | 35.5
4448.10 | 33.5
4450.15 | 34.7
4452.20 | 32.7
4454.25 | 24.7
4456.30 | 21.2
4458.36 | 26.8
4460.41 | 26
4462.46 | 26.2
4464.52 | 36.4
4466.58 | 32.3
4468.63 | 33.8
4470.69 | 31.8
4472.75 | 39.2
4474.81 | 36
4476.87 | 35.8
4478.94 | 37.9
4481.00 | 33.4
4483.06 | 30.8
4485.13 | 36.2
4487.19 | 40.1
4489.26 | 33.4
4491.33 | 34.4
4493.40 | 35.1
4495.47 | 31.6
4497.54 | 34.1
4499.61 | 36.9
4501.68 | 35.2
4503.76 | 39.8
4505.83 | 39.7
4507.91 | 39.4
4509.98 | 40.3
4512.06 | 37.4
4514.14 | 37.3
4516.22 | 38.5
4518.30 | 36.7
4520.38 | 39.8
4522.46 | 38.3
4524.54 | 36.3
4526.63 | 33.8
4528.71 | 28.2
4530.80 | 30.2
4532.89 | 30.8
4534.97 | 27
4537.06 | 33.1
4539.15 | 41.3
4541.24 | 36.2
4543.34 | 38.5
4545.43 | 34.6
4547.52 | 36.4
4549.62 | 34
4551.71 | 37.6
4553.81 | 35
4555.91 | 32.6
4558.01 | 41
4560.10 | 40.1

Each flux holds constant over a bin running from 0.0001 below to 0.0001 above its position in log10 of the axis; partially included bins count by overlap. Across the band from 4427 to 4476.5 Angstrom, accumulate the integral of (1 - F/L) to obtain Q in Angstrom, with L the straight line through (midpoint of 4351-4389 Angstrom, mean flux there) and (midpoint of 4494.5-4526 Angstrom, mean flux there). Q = 2.8 Angstrom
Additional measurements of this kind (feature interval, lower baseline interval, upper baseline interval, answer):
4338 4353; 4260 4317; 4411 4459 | -2.8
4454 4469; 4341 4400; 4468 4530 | 2.4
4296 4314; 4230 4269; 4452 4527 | 5.1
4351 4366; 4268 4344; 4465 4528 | -2.1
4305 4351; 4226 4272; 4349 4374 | 1.3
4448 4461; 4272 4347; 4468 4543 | 1.6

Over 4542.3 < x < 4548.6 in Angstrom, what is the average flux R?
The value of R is 36.5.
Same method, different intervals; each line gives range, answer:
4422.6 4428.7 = 28.7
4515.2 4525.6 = 37.9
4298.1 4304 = 16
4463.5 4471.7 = 33.6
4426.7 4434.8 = 30.7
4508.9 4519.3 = 38.1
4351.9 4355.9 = 24.7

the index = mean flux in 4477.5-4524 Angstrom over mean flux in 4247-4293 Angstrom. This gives 1.83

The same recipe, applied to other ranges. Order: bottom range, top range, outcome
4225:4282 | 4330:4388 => 1.43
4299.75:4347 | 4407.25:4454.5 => 1.25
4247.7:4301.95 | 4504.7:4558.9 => 1.81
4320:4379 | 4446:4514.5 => 1.19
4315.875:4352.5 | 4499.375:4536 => 1.26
